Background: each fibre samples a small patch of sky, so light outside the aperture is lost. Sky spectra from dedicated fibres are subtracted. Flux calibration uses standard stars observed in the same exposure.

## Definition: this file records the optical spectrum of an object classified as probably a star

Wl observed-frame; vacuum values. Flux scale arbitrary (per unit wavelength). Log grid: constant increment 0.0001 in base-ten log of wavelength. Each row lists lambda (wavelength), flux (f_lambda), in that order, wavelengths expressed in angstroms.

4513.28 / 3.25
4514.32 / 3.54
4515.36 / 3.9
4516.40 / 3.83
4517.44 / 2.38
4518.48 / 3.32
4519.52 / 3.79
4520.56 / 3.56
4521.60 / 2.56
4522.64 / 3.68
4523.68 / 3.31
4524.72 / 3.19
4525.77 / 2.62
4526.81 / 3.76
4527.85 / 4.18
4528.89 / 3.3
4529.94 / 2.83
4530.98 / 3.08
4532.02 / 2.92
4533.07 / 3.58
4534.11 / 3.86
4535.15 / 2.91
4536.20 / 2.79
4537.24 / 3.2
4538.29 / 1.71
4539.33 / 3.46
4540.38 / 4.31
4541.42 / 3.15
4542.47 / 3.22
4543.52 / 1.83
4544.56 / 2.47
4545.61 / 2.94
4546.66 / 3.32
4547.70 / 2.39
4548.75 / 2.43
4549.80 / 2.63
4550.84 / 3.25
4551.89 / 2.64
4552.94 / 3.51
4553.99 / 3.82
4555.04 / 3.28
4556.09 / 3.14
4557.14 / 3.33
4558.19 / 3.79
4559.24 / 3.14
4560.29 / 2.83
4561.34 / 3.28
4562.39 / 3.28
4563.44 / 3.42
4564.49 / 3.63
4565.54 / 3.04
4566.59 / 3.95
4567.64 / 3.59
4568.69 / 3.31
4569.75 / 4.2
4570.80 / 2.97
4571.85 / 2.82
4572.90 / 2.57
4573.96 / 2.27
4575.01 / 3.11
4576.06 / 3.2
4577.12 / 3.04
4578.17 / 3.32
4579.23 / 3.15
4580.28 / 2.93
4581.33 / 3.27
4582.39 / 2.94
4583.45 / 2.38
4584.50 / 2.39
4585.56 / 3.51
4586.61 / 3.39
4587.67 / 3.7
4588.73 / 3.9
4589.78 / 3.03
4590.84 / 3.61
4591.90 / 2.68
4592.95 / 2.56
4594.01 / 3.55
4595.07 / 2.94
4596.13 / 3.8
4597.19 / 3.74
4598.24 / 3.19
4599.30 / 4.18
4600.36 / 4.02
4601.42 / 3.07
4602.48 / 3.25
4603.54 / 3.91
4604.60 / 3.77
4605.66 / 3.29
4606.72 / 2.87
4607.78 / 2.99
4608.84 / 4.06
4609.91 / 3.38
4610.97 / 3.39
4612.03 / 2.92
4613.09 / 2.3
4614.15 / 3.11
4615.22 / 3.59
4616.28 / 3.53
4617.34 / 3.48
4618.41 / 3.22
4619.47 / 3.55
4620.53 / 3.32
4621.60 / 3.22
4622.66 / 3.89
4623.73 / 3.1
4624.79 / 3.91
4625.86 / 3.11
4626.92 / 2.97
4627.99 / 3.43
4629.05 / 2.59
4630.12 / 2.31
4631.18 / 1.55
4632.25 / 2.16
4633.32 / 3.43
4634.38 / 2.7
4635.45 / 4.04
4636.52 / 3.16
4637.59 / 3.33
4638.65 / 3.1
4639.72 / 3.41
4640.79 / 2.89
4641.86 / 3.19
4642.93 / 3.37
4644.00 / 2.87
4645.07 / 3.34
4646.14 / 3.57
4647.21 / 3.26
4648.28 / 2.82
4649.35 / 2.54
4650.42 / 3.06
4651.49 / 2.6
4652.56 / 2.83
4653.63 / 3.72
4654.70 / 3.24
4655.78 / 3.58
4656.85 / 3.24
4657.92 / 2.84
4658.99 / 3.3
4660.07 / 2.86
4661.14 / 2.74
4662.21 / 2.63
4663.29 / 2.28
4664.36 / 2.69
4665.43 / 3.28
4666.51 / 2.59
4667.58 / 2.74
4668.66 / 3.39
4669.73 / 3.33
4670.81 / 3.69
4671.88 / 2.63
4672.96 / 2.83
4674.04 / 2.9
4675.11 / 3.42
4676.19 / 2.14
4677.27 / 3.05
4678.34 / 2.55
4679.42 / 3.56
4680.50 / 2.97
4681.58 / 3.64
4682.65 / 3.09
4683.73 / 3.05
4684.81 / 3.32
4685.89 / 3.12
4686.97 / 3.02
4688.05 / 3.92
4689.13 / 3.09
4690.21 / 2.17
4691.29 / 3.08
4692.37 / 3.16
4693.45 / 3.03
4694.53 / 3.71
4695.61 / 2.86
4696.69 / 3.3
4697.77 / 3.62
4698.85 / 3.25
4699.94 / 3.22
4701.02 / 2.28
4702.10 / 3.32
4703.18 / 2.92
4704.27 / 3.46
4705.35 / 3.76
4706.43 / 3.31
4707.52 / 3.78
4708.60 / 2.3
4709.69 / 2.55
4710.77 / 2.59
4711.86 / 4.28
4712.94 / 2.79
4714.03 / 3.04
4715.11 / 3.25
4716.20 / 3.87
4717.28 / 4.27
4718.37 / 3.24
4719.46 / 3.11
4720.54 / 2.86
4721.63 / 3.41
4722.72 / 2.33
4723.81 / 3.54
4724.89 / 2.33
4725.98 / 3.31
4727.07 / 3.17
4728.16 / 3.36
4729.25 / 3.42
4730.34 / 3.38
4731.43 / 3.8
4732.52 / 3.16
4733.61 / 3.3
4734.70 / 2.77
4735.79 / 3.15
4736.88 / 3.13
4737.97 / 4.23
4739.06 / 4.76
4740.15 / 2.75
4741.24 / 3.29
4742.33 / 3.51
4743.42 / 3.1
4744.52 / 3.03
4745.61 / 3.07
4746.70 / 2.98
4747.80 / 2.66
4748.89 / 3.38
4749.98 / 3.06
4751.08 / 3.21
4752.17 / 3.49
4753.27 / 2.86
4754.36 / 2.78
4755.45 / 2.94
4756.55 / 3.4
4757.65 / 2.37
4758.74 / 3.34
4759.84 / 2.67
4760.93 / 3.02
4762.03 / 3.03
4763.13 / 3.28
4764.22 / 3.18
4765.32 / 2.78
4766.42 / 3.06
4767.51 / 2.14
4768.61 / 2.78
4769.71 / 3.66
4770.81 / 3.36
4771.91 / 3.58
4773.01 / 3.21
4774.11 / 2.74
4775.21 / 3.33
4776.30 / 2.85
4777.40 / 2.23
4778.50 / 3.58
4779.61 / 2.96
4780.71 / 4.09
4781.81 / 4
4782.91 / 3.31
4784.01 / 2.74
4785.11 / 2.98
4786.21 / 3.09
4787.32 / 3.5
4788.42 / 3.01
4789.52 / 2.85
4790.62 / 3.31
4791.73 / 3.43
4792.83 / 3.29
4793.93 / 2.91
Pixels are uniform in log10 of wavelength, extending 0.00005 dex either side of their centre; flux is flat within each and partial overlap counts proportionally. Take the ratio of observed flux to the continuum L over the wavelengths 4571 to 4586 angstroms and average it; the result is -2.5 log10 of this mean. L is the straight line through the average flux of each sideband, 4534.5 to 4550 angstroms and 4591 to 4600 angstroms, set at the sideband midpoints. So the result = 0.099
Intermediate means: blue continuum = 2.86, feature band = 2.92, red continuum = 3.36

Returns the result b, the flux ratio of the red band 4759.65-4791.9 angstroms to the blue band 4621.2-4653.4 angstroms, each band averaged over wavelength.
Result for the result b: 1.0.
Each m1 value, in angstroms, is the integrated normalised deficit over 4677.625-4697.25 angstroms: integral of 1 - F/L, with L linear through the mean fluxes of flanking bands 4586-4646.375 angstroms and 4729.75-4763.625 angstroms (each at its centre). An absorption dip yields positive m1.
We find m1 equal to 0.5 angstroms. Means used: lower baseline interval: 3.26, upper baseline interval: 3.19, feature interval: 3.15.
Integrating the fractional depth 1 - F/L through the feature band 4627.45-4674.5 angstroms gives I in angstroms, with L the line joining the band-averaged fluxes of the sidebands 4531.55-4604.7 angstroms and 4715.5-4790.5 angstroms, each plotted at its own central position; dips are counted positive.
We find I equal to 2.7 angstroms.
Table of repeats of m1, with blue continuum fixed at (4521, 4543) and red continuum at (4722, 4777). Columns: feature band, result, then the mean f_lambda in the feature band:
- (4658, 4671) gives 1.0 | 2.94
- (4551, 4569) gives -0.8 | 3.35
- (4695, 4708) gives -0.4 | 3.26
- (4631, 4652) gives 0.9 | 3.04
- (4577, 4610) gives -1.2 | 3.31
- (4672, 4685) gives 0.6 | 3.02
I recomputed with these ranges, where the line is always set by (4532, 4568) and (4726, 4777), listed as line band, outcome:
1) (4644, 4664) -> 0.9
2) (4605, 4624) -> -0.9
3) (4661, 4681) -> 1.5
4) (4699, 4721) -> -0.4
